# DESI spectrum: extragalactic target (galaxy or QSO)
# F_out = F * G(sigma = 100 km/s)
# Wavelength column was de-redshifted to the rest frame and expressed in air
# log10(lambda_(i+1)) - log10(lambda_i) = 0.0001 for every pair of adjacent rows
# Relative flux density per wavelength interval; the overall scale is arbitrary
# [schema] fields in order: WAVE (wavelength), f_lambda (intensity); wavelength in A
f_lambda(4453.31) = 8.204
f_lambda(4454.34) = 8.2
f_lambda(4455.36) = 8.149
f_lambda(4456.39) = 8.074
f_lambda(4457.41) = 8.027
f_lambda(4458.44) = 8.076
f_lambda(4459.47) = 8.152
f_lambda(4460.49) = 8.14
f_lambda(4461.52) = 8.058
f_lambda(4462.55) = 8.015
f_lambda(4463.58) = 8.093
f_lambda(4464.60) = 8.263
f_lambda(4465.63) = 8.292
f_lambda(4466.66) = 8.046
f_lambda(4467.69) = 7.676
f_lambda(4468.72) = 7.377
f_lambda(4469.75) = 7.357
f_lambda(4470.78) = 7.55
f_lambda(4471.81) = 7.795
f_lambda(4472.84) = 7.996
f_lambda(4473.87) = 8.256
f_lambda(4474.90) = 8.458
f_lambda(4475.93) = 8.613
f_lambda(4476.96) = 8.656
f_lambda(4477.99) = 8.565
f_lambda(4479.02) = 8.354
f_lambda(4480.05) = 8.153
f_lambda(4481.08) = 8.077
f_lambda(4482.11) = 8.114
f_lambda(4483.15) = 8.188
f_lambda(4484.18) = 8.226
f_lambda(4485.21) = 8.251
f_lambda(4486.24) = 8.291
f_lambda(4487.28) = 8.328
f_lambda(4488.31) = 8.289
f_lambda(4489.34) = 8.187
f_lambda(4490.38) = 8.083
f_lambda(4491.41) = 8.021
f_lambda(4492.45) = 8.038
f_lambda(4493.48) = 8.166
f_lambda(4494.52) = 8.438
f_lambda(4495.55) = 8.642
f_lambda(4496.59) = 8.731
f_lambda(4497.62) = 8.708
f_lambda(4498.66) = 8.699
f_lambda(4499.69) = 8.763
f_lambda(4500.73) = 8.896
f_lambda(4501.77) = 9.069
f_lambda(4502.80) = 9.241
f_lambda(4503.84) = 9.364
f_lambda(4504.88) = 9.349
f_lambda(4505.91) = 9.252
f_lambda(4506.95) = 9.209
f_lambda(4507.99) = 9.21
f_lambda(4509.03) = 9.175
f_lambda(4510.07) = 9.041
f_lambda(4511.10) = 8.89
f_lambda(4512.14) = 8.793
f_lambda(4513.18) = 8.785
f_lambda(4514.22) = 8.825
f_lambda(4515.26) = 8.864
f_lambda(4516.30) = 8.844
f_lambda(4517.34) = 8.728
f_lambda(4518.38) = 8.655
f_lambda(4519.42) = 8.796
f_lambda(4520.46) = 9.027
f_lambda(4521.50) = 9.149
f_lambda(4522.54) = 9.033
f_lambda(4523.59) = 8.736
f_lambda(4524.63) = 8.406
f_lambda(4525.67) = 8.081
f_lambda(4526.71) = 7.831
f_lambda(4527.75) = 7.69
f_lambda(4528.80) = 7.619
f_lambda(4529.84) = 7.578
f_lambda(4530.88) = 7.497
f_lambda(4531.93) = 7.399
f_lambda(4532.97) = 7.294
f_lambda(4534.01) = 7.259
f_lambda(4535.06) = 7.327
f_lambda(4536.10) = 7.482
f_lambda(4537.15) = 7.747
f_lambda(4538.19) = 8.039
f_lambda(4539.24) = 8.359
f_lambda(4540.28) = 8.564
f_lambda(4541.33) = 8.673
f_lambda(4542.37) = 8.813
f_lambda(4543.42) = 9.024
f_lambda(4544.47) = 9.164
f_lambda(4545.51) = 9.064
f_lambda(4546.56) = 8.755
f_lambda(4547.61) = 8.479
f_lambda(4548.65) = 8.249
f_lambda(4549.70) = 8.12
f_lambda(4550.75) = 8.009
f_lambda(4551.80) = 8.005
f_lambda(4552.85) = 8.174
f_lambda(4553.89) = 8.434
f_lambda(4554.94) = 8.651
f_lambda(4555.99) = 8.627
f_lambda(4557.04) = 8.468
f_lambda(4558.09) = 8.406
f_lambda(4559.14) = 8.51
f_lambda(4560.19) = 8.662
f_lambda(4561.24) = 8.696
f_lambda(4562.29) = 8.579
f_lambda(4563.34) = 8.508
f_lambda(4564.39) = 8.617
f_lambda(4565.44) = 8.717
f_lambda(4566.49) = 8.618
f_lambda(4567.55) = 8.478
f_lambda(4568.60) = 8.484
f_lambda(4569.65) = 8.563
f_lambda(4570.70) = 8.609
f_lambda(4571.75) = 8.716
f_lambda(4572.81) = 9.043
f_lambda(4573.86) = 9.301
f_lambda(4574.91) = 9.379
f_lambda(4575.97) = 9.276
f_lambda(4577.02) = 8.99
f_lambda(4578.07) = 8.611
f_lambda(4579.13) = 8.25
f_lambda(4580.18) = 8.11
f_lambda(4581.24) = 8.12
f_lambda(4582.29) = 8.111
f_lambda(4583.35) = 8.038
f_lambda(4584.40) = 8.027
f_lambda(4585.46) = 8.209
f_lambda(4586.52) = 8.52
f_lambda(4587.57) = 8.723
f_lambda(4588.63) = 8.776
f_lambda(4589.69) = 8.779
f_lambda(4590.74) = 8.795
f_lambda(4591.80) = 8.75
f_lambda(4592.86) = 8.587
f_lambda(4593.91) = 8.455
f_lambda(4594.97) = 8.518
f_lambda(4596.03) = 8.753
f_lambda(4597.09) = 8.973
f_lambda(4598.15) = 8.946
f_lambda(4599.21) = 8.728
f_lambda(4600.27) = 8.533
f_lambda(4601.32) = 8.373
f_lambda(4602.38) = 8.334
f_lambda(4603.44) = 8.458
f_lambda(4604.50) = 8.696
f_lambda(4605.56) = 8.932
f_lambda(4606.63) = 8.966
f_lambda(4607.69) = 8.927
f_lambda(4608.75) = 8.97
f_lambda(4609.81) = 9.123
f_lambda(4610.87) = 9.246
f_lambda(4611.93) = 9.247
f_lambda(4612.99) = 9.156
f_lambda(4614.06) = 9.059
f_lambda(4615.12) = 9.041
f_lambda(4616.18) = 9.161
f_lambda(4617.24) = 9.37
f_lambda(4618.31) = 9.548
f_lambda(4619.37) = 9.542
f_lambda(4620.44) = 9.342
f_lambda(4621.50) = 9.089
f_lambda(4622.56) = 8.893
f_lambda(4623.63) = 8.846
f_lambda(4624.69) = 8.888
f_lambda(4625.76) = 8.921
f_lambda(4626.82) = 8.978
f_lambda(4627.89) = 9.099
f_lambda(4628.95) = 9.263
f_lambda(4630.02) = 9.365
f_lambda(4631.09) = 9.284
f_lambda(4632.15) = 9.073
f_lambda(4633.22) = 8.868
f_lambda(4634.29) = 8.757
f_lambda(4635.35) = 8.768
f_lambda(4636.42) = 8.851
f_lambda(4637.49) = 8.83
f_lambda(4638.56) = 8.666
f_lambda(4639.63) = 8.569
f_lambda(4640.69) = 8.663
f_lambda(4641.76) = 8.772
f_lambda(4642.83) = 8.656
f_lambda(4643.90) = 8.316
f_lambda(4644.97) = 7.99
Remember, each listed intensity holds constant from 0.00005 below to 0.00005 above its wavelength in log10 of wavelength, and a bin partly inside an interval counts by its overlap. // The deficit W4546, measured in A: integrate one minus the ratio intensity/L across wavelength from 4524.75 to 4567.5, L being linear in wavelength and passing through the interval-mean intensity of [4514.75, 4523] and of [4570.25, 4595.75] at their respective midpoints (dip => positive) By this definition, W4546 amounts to 2.54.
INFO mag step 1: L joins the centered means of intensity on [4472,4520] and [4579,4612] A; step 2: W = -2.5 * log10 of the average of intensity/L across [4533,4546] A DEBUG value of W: 0.05 mag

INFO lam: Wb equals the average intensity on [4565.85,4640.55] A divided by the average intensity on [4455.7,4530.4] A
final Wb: 1.05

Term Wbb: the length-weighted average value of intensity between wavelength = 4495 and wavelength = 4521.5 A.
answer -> 8.95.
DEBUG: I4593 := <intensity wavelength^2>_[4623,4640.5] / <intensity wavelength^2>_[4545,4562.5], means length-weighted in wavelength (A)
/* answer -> 1.09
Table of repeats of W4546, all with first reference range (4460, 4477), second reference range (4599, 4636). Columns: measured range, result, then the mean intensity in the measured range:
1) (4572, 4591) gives 0.3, 8.61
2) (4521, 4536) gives 0.9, 7.91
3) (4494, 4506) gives -1.0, 8.92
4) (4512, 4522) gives -0.6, 8.85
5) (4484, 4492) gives -0.1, 8.21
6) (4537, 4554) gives 0.1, 8.47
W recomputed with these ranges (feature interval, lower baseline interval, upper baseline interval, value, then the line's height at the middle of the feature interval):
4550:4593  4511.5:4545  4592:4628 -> 0.01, 8.64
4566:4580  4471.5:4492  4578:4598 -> -0.04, 8.45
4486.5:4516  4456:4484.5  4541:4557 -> -0.06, 8.27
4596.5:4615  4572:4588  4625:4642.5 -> -0.02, 8.74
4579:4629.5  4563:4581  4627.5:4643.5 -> 0.00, 8.8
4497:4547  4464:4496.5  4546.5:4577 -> -0.02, 8.38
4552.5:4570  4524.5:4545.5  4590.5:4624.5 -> -0.03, 8.34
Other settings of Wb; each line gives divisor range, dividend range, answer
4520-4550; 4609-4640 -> 1.10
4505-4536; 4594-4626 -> 1.06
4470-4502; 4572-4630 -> 1.06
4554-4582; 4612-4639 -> 1.05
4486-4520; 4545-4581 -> 0.98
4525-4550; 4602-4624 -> 1.12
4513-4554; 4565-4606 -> 1.04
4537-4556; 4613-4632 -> 1.08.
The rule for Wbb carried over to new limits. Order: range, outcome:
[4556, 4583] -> 8.63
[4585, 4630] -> 8.9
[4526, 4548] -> 8.08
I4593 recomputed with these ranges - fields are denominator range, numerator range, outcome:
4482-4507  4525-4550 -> 0.96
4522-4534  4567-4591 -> 1.11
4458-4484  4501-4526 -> 1.13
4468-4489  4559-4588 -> 1.10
